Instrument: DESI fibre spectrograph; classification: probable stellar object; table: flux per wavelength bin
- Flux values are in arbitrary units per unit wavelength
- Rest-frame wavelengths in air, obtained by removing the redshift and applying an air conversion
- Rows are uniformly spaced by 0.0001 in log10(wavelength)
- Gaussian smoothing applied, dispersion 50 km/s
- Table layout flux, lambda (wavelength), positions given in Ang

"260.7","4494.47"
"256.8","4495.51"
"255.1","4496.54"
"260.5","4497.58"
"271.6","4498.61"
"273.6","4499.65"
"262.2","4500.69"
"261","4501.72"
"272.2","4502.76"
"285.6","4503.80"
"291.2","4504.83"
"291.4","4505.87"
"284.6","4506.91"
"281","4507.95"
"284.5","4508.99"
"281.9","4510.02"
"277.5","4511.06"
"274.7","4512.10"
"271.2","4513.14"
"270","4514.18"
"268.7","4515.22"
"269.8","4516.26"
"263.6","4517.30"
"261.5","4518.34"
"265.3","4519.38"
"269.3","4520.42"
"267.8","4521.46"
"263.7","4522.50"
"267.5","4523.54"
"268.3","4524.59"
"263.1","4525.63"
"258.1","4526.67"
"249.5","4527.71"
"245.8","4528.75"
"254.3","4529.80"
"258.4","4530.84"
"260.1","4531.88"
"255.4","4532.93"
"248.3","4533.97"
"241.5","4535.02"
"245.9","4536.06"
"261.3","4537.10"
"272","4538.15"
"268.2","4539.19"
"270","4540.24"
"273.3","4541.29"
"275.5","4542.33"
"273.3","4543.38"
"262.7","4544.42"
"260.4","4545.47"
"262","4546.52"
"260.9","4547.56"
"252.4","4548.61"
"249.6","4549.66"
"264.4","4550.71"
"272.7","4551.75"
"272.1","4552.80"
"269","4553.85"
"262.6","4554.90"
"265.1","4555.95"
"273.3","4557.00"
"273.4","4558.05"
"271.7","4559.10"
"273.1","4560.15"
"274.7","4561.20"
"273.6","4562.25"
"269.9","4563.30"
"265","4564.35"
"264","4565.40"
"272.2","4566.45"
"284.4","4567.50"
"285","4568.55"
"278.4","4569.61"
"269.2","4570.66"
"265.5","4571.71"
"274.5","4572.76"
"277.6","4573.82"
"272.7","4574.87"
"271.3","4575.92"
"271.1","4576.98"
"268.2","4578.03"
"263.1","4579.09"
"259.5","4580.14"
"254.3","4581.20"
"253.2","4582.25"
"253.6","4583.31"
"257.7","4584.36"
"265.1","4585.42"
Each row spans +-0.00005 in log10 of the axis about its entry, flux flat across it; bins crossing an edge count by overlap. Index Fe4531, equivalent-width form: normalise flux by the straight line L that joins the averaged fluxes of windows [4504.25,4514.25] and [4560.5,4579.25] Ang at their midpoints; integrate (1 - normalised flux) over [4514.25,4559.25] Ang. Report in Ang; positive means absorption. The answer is 2.3 Ang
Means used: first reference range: 281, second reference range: 272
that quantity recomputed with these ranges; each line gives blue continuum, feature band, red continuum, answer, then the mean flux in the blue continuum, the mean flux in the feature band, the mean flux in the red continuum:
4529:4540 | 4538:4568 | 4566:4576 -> -0.3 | 257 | 268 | 275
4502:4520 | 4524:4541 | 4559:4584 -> 1.0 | 276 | 258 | 269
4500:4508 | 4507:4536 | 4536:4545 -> 0.9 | 278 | 264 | 268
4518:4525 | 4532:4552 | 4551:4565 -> 0.5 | 266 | 261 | 270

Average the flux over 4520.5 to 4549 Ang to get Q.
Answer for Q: 261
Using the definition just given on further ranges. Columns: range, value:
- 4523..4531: 258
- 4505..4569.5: 267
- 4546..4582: 269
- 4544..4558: 264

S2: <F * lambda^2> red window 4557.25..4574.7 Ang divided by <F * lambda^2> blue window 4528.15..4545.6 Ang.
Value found 1.06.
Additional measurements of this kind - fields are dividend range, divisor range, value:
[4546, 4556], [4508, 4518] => 0.98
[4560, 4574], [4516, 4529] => 1.06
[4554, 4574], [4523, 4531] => 1.07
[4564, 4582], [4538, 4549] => 1.03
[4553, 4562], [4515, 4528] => 1.04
